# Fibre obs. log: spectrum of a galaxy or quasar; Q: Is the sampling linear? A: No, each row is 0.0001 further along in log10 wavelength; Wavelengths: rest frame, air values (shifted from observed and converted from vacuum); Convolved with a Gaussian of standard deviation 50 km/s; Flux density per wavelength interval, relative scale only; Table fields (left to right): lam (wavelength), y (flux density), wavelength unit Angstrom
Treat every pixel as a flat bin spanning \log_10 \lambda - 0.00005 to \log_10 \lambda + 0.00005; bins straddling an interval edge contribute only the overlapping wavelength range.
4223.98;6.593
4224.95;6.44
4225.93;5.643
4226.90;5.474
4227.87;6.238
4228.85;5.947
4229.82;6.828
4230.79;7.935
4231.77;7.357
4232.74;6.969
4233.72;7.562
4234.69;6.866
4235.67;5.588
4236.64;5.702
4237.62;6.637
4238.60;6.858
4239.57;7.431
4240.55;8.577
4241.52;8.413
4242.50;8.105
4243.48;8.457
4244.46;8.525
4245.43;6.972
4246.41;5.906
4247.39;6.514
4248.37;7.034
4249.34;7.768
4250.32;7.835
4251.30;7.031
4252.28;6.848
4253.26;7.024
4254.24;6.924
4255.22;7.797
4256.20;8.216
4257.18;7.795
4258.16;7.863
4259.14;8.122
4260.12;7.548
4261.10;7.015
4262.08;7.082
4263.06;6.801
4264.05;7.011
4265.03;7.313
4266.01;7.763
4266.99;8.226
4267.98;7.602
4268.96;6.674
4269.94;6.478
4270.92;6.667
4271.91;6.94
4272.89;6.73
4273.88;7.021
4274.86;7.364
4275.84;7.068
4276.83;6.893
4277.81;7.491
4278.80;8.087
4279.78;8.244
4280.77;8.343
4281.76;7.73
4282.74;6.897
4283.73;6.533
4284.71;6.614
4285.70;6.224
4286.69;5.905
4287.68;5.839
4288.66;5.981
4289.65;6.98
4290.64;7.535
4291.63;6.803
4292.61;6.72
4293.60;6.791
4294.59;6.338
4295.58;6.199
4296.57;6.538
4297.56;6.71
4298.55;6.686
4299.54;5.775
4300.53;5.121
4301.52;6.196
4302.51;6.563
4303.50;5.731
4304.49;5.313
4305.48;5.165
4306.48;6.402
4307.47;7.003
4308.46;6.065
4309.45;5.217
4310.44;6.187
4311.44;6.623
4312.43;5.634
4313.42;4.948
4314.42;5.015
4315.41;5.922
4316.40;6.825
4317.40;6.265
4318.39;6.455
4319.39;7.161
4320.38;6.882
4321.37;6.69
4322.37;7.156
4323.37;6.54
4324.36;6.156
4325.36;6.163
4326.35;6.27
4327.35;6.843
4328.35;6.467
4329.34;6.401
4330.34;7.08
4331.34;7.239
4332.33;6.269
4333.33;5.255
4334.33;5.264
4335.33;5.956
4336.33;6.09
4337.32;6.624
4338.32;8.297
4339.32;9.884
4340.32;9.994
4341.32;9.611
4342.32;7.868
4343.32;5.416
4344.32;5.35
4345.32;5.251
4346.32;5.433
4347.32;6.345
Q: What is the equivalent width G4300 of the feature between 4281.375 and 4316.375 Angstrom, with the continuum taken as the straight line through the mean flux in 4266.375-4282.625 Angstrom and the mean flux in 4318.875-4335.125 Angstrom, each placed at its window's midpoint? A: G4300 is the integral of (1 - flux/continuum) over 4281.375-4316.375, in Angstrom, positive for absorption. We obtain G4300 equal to 3.6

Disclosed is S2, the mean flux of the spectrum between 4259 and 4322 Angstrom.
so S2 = 6.66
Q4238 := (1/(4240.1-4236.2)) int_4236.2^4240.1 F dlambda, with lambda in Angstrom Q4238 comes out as 6.68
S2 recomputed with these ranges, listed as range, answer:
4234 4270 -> 7.32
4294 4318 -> 6.02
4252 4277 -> 7.27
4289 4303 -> 6.49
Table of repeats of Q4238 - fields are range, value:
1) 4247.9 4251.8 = 7.43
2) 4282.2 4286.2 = 6.59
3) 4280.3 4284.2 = 7.37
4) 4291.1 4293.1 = 6.8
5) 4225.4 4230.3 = 6.02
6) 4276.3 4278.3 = 7.19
